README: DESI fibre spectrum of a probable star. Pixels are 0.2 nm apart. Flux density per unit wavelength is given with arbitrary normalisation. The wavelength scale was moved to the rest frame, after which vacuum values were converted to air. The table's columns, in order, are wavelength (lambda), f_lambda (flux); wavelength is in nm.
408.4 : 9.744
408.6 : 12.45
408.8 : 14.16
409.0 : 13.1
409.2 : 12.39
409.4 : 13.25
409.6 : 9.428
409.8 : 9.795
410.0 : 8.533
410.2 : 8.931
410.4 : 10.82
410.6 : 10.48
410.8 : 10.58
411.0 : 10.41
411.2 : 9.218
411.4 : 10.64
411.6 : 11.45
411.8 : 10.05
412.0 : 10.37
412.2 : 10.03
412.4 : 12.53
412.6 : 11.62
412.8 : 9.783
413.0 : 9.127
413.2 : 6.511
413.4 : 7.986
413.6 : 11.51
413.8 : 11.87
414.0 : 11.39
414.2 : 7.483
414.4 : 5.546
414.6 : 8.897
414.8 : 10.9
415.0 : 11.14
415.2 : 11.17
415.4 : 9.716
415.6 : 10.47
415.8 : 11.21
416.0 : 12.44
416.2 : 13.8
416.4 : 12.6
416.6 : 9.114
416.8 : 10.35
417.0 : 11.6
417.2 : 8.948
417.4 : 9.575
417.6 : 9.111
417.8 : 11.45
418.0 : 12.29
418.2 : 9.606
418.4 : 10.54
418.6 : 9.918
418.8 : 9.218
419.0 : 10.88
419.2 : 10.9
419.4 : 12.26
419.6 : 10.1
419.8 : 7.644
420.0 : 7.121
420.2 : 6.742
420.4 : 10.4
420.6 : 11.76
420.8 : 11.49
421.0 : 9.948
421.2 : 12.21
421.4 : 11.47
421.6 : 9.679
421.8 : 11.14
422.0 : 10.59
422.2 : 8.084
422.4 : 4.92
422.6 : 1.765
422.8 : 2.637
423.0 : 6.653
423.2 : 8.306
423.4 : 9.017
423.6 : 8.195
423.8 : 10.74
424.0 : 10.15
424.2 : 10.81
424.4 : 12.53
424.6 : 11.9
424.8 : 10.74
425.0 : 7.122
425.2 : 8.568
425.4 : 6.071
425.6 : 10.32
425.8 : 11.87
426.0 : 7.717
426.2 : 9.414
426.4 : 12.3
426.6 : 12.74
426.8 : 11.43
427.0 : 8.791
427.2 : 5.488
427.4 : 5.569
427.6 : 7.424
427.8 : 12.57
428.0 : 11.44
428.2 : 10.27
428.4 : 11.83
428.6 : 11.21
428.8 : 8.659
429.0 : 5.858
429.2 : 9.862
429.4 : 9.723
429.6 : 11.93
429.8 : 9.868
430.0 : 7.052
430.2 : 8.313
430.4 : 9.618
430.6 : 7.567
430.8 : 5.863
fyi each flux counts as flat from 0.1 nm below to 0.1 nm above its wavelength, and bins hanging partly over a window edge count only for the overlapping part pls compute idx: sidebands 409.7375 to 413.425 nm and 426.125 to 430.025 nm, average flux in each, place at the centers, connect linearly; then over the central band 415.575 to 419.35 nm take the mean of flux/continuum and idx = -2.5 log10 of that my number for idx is -0.09 mag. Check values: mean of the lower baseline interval 9.98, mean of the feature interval 10.8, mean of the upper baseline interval 9.72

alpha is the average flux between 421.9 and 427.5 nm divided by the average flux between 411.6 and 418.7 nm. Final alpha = 0.8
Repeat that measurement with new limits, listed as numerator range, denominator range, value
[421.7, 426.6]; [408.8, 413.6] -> 0.85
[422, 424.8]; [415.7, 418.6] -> 0.76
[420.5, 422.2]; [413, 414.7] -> 1.22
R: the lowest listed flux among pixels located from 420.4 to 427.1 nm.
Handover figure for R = 1.765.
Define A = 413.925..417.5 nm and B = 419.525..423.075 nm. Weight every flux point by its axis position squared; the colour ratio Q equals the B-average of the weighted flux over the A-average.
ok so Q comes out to 0.9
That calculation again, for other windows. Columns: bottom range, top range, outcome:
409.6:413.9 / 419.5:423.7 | 0.89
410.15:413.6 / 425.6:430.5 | 1.03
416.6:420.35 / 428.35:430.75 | 0.98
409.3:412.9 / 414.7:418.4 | 1.07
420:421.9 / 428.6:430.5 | 0.92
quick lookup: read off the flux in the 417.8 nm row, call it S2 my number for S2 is 11.45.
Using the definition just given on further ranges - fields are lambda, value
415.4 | 9.716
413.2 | 6.511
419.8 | 7.644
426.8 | 11.43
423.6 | 8.195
